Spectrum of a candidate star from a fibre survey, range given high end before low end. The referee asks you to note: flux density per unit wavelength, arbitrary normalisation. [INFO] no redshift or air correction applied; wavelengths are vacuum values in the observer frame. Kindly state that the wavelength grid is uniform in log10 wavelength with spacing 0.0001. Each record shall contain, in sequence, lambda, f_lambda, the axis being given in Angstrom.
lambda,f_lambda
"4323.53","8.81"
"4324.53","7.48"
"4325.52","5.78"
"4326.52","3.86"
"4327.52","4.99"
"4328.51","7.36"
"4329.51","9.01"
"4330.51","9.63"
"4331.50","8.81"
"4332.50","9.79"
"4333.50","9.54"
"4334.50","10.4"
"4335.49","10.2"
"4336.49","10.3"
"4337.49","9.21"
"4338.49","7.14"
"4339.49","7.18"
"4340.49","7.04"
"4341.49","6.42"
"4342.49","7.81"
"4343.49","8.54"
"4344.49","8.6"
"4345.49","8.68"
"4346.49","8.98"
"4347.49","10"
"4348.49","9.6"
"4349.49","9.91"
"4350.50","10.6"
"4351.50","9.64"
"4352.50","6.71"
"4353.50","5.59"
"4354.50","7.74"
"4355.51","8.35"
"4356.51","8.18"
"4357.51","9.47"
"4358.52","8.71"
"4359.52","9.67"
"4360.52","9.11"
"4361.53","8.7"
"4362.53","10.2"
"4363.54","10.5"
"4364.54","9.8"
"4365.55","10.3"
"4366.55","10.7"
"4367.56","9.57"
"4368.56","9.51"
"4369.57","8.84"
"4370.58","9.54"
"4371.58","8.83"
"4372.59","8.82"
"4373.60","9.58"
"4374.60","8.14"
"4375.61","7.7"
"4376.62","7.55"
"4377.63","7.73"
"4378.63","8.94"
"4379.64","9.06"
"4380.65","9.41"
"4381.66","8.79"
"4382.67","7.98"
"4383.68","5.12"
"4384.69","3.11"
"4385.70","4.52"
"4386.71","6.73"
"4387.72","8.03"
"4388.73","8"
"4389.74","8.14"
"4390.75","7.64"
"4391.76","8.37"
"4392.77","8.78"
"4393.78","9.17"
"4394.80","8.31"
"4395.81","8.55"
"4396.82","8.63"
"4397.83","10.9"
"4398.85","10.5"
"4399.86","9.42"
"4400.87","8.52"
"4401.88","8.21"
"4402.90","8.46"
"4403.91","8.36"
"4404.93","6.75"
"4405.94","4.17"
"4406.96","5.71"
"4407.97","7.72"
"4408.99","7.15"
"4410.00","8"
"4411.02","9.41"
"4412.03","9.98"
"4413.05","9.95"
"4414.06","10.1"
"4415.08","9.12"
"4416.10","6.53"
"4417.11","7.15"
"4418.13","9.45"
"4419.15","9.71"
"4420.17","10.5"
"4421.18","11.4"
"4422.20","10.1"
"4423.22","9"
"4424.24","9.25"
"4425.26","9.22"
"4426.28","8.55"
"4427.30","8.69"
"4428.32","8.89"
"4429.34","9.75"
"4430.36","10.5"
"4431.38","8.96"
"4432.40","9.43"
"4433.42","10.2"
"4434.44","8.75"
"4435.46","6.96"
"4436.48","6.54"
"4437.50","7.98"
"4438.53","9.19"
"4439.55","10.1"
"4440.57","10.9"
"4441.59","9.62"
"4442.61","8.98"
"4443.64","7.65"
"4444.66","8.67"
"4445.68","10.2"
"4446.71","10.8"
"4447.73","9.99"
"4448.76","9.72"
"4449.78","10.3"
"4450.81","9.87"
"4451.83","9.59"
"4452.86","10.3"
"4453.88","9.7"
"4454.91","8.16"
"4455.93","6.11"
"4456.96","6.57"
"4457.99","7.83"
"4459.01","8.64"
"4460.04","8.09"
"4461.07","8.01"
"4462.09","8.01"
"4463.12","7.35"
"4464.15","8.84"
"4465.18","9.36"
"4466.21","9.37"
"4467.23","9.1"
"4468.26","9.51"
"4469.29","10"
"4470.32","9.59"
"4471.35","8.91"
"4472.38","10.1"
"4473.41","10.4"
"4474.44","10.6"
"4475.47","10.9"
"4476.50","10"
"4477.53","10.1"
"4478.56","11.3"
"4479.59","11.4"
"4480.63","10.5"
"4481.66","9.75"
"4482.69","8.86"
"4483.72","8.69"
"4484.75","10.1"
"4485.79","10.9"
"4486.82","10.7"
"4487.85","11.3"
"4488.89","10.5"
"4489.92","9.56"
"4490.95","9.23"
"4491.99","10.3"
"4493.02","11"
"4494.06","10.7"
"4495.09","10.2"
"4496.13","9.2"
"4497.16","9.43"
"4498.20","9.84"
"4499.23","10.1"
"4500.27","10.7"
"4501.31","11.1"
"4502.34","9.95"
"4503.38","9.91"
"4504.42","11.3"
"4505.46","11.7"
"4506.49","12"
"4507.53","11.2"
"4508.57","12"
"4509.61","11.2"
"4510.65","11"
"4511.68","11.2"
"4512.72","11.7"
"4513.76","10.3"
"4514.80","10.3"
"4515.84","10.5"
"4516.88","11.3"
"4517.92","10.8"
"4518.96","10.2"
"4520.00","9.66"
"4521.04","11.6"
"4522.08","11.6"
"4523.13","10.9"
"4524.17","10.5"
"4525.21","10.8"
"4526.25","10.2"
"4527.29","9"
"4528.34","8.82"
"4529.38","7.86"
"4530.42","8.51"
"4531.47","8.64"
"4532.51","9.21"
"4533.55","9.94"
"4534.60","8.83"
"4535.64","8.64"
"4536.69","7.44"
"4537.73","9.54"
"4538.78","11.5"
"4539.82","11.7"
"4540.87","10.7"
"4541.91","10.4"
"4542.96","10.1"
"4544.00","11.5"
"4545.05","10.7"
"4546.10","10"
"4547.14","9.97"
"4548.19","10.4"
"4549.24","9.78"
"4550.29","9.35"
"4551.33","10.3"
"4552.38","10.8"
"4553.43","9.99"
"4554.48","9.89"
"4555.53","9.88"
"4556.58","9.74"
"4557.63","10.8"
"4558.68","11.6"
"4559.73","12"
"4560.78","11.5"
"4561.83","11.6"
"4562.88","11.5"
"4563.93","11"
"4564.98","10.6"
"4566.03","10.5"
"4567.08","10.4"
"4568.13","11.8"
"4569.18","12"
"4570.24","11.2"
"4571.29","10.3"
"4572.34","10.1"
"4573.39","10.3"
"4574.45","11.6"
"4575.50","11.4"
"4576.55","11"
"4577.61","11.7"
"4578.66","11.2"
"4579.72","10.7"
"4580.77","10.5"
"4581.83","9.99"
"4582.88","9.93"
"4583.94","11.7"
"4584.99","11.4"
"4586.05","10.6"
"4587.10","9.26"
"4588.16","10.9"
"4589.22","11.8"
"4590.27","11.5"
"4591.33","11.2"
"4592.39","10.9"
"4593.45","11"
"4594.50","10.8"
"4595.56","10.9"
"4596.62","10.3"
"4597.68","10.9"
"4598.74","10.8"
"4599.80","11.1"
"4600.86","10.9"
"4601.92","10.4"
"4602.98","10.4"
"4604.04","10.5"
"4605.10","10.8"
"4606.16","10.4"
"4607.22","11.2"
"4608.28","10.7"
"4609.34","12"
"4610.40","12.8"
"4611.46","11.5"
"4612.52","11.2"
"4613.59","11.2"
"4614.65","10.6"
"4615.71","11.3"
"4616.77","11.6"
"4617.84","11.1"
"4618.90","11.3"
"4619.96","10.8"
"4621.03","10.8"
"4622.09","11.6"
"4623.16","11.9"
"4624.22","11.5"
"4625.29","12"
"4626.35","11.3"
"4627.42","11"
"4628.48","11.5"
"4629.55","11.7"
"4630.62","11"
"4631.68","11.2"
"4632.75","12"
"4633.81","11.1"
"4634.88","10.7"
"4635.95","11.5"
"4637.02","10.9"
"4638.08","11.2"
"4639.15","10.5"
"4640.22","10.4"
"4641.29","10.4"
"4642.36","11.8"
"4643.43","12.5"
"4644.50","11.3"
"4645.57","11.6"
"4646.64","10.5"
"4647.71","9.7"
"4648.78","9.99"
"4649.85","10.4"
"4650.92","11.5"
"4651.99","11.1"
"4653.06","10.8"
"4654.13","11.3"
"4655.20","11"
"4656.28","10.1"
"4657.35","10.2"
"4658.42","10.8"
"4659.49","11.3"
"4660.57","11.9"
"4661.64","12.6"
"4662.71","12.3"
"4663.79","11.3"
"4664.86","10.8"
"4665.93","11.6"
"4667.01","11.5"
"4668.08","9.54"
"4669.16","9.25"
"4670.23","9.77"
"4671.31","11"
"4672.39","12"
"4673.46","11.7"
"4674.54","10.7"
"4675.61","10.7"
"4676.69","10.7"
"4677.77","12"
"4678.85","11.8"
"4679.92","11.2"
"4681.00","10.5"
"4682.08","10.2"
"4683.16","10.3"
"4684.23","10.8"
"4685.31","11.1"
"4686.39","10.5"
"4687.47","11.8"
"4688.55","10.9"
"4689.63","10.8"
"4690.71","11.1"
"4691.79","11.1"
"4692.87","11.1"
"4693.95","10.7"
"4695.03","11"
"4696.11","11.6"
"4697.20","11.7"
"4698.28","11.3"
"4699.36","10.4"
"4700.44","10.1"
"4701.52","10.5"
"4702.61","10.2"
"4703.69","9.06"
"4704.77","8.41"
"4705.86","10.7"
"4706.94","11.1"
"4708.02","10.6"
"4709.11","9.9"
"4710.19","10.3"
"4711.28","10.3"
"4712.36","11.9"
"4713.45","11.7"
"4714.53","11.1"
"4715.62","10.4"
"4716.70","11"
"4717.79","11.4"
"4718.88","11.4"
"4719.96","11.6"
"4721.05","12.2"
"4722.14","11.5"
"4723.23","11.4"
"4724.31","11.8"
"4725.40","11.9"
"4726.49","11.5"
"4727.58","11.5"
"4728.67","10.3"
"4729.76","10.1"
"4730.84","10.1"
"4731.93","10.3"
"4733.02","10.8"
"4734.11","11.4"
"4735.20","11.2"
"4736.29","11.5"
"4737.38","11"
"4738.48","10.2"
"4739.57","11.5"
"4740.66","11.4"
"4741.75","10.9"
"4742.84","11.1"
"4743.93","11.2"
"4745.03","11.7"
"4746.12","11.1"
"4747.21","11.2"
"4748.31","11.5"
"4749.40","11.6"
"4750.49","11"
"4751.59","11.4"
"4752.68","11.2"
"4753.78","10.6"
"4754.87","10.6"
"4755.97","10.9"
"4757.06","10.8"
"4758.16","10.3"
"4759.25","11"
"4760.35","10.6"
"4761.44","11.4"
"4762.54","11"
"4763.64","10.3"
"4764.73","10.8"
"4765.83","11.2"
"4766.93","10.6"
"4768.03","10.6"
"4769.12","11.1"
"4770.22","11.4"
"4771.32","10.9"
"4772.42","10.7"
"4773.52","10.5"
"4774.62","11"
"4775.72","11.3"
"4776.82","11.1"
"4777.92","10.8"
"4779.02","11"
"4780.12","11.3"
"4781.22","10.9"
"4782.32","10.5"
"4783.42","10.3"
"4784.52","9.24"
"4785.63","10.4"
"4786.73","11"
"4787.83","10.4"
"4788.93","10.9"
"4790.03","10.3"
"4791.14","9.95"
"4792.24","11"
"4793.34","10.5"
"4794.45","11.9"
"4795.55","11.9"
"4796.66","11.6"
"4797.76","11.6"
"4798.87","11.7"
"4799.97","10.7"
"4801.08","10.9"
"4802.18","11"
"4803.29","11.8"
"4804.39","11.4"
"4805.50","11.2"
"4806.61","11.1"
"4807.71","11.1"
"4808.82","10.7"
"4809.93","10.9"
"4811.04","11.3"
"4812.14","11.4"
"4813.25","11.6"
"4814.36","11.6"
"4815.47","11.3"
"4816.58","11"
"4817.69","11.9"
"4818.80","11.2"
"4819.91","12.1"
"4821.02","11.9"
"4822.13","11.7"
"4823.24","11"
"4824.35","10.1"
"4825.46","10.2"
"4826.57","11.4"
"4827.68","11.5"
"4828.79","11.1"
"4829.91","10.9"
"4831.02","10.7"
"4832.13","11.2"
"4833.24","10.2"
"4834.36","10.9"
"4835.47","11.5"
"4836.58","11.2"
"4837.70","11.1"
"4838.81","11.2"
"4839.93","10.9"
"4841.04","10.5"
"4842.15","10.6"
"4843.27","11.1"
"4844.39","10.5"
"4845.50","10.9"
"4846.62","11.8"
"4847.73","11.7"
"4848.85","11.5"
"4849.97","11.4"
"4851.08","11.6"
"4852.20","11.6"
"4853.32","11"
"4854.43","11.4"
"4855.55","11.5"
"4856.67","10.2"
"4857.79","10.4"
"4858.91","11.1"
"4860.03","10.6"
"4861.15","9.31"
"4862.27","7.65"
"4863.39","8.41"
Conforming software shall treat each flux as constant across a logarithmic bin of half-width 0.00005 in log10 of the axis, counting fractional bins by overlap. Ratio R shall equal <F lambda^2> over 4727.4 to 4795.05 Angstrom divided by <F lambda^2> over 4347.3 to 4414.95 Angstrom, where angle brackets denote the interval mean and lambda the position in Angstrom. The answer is 1.51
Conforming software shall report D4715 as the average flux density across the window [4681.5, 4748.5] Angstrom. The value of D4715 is 10.9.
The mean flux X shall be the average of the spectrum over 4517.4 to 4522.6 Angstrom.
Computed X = 10.8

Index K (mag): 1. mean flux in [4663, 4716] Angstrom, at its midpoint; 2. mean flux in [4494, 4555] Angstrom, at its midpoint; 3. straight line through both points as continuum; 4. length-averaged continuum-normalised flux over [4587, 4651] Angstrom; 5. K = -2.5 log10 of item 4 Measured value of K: -0.05 mag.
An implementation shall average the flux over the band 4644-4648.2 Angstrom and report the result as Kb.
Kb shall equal 10.8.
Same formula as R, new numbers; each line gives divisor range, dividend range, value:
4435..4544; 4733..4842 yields 1.28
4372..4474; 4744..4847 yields 1.49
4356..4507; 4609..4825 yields 1.37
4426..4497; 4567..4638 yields 1.25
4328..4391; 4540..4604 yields 1.38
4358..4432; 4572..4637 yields 1.41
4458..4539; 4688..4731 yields 1.19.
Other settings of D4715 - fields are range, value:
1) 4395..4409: 8.11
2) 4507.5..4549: 10.2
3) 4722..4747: 11.1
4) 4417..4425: 9.67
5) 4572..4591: 10.9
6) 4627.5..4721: 10.9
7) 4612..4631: 11.3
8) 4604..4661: 11.1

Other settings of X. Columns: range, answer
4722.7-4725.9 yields 11.7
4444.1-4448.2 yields 9.9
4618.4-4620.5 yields 11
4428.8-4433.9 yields 9.76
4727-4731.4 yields 10.5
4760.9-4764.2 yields 10.9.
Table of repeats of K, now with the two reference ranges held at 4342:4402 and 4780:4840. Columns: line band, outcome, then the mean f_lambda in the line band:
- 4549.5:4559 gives -0.06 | 10.2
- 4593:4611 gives -0.11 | 10.9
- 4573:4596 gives -0.12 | 10.9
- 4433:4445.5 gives 0.02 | 8.83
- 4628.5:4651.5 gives -0.10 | 11.1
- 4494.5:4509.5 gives -0.14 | 10.6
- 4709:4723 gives -0.06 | 11.2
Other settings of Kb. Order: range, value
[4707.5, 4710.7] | 10.3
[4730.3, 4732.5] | 10.2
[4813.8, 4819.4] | 11.4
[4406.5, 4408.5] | 6.74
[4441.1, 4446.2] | 9.02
